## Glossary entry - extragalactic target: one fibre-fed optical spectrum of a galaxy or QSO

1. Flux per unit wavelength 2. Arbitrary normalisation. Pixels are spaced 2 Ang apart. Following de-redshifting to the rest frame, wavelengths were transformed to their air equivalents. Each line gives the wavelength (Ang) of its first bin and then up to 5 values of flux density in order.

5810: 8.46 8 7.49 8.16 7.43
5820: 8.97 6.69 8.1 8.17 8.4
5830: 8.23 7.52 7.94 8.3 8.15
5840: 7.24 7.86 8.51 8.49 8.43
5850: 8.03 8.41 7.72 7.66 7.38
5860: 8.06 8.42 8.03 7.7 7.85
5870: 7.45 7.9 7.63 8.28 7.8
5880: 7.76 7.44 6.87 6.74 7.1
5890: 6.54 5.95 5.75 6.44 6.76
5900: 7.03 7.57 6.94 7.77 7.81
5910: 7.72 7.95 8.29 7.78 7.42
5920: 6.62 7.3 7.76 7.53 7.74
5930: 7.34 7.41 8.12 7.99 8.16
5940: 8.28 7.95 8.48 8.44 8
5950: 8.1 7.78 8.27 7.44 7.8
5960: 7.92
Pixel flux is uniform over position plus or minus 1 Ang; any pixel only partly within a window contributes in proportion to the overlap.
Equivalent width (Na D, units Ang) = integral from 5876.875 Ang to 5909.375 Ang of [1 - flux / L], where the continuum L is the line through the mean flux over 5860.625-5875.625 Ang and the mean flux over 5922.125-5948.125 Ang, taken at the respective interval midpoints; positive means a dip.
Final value 3.5 Ang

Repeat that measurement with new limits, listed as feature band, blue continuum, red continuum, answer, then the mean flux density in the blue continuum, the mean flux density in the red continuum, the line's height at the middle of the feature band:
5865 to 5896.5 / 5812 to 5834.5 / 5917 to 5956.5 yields 2.6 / 7.92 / 7.81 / 7.87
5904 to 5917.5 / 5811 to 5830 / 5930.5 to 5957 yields 0.3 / 7.95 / 8.02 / 8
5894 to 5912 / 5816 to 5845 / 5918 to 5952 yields 1.5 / 7.97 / 7.81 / 7.86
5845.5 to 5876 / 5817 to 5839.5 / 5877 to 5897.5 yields -2.5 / 7.97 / 6.84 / 7.35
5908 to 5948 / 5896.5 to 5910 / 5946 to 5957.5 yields -0.9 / 7.31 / 7.96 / 7.64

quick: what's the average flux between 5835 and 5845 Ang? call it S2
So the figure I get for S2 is 8.01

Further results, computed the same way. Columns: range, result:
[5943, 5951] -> 8.25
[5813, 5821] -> 8.01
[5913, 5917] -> 8.04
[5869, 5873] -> 7.68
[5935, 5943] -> 8.09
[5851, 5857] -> 7.93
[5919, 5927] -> 7.3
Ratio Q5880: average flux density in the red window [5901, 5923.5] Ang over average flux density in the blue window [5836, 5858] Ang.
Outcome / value 0.94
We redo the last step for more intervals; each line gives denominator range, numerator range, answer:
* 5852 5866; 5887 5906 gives 0.85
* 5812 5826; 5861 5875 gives 1.00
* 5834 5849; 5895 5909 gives 0.88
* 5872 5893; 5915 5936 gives 1.04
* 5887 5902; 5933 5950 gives 1.24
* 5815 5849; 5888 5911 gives 0.86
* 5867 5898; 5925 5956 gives 1.11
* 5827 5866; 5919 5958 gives 0.97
